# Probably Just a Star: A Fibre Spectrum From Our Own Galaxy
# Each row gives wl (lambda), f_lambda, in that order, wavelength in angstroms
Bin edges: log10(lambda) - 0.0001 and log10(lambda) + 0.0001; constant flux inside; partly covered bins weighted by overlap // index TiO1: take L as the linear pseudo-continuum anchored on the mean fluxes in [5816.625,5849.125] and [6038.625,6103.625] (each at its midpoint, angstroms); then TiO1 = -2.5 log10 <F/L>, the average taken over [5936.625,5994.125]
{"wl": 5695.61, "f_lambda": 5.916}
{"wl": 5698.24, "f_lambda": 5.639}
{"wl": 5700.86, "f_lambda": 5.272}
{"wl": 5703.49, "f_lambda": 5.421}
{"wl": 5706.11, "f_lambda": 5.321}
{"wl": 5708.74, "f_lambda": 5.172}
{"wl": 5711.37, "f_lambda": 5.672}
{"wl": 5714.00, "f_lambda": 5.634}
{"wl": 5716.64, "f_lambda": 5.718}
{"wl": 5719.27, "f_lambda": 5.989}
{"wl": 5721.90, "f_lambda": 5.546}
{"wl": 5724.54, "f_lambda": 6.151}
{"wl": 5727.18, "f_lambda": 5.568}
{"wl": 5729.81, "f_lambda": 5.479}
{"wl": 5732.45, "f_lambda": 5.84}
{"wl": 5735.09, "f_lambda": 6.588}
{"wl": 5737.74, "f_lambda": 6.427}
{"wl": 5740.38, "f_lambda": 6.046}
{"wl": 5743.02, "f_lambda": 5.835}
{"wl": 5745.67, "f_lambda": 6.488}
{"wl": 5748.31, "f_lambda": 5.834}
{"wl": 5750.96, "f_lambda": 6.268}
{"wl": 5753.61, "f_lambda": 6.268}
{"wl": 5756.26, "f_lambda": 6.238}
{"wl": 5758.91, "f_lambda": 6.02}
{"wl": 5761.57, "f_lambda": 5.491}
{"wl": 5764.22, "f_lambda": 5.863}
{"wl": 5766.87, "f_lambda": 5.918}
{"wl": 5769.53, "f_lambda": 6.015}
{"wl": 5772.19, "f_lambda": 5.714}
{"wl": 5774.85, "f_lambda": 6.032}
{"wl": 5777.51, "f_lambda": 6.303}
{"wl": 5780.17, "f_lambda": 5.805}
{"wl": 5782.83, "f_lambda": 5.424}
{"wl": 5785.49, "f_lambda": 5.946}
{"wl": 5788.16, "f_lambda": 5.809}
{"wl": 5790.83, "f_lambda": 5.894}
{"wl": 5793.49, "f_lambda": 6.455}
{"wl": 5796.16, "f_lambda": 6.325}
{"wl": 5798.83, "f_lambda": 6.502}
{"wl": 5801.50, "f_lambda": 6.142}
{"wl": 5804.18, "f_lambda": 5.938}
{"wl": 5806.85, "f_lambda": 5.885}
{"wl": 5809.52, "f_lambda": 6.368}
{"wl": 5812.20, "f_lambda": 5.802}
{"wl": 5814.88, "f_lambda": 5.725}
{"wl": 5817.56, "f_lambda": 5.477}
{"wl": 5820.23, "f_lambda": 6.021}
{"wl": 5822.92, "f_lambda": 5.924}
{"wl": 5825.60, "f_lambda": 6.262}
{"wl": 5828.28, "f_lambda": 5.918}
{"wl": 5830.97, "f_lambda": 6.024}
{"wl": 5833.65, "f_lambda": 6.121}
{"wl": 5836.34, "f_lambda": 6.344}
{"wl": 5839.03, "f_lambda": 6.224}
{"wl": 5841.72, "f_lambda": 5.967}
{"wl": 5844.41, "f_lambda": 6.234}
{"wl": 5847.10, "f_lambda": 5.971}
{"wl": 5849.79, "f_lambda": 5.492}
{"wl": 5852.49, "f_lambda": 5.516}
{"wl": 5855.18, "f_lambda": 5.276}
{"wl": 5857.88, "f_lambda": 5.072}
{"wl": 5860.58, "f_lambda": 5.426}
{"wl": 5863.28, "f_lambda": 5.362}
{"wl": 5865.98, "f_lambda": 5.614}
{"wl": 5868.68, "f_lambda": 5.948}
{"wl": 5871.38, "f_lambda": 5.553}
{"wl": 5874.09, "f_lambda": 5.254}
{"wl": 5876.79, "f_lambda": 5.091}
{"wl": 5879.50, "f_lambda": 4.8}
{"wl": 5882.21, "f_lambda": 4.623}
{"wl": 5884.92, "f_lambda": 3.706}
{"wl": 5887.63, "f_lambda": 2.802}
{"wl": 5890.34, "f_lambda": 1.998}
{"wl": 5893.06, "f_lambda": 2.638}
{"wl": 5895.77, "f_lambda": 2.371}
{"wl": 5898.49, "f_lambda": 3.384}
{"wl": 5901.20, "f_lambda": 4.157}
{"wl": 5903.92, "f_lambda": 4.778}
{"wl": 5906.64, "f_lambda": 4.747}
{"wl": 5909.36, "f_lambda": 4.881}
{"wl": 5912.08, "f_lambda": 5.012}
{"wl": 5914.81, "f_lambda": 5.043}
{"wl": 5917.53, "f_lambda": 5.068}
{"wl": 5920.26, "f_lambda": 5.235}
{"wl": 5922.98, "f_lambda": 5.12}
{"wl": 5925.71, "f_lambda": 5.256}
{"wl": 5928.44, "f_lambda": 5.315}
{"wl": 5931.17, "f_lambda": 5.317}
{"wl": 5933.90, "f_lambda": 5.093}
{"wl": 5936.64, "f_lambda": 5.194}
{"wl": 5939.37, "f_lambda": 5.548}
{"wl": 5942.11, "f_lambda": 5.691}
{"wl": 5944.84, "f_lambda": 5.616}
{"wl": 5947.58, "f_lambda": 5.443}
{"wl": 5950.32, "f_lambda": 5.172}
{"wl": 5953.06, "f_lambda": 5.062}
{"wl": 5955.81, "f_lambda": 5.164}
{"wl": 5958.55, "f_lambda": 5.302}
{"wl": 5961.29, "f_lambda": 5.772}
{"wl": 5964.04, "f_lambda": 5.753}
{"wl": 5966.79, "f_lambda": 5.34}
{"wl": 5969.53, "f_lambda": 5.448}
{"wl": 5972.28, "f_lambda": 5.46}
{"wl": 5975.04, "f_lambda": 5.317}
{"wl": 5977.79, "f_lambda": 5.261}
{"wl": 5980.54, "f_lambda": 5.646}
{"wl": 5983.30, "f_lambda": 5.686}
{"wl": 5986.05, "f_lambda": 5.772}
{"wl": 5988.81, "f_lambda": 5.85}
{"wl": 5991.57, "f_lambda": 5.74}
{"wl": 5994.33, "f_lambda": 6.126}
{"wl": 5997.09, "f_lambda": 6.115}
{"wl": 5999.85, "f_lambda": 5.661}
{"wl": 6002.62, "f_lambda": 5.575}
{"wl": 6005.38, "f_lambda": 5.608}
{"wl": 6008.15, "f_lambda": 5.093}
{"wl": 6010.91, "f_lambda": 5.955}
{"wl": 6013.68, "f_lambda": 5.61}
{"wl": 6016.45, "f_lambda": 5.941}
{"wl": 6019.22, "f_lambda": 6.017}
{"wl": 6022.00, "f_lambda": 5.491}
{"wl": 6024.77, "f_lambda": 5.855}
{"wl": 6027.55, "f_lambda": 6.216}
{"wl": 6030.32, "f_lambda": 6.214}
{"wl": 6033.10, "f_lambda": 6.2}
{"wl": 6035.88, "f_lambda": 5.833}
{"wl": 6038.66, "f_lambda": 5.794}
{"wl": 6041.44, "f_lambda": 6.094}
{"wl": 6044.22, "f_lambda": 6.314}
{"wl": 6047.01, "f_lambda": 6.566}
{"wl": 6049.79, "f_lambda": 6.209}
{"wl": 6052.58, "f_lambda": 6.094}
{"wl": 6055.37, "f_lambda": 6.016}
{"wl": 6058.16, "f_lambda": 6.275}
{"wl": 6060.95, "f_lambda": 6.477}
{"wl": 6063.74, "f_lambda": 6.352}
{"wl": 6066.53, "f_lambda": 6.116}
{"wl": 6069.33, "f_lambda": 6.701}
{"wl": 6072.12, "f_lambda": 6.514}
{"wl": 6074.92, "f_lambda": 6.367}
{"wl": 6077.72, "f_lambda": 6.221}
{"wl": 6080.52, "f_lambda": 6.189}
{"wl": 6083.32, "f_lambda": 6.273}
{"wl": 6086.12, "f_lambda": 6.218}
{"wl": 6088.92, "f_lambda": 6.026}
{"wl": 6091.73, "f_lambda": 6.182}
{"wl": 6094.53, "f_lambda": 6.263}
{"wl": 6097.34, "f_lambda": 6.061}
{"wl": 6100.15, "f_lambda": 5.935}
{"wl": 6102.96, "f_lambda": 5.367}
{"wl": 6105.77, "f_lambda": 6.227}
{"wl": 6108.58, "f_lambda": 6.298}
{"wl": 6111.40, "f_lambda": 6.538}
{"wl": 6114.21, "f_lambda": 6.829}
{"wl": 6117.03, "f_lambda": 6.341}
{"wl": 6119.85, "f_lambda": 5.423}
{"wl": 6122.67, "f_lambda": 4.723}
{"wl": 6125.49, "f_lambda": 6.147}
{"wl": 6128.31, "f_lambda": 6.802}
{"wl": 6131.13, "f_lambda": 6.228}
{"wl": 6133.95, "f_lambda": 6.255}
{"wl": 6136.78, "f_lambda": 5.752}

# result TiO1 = 0.12 mag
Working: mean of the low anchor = 6.04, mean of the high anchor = 6.21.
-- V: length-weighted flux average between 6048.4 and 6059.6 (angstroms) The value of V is 6.15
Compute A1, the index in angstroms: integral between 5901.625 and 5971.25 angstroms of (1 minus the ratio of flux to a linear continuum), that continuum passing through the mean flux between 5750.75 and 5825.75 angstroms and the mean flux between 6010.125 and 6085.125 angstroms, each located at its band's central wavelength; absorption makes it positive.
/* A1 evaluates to 9.6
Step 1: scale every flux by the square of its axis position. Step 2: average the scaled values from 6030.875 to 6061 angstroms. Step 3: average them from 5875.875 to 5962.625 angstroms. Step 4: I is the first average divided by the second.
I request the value 1.36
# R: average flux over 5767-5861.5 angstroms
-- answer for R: 5.93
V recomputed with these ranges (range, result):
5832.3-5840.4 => 6.23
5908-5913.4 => 4.95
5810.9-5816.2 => 5.76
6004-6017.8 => 5.64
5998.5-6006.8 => 5.61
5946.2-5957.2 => 5.21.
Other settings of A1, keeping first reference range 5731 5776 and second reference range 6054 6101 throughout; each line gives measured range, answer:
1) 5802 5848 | 0.59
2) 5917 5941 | 3.54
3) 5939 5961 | 2.80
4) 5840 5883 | 4.56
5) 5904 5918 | 2.78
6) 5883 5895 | 6.42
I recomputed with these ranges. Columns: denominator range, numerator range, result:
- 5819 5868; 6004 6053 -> 1.09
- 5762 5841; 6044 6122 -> 1.14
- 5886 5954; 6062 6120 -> 1.42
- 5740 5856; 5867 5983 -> 0.86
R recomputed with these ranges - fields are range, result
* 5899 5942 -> 5.04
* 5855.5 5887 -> 5.08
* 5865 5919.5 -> 4.37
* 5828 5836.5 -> 6.09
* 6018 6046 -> 6.01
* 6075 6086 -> 6.24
